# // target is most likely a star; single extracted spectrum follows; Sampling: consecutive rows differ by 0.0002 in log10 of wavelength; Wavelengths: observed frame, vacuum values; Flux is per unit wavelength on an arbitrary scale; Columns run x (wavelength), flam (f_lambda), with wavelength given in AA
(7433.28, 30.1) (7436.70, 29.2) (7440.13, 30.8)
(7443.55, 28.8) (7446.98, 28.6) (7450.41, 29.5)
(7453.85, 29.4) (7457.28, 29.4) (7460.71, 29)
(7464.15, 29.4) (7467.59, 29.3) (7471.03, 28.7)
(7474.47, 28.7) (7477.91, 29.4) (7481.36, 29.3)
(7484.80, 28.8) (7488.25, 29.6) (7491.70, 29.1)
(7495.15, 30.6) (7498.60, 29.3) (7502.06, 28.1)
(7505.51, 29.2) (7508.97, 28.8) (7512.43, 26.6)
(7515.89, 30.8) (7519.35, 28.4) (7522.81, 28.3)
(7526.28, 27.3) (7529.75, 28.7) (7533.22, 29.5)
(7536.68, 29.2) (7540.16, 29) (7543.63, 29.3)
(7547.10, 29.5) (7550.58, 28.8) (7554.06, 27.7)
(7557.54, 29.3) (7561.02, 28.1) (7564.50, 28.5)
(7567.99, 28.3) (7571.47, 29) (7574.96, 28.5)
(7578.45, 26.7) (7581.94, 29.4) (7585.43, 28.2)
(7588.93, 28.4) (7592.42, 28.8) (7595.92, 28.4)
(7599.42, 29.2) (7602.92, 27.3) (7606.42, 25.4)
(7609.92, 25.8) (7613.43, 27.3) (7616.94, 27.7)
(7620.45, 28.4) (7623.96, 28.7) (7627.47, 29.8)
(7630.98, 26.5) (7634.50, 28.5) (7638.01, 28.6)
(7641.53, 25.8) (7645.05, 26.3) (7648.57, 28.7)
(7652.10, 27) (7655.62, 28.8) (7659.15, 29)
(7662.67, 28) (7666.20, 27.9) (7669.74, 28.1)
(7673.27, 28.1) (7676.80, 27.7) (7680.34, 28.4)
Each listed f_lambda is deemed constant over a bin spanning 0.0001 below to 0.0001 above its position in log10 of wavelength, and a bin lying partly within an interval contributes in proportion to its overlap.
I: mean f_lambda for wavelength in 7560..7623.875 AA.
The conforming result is 28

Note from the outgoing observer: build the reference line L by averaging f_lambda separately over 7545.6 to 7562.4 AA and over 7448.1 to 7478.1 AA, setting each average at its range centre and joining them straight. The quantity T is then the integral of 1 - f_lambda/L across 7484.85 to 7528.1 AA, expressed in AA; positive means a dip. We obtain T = 0.1 AA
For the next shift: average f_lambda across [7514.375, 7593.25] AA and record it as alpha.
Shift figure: 28.7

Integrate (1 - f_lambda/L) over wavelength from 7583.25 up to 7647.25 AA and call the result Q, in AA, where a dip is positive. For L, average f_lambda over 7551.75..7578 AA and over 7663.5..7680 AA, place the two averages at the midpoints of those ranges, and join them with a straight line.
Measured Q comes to 1.0 AA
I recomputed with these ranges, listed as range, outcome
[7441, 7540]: 29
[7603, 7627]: 27.4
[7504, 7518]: 28.8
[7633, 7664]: 27.9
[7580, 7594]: 28.7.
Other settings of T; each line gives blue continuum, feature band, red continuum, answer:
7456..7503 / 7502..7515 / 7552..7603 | 0.3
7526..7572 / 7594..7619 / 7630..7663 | 0.7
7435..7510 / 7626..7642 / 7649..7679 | 0.2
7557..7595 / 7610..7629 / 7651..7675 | 0.1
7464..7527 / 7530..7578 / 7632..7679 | -0.4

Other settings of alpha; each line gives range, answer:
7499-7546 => 28.7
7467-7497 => 29.3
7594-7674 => 27.8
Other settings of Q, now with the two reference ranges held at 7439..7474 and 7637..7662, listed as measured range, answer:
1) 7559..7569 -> 0.03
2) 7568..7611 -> 0.35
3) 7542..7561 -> -0.23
